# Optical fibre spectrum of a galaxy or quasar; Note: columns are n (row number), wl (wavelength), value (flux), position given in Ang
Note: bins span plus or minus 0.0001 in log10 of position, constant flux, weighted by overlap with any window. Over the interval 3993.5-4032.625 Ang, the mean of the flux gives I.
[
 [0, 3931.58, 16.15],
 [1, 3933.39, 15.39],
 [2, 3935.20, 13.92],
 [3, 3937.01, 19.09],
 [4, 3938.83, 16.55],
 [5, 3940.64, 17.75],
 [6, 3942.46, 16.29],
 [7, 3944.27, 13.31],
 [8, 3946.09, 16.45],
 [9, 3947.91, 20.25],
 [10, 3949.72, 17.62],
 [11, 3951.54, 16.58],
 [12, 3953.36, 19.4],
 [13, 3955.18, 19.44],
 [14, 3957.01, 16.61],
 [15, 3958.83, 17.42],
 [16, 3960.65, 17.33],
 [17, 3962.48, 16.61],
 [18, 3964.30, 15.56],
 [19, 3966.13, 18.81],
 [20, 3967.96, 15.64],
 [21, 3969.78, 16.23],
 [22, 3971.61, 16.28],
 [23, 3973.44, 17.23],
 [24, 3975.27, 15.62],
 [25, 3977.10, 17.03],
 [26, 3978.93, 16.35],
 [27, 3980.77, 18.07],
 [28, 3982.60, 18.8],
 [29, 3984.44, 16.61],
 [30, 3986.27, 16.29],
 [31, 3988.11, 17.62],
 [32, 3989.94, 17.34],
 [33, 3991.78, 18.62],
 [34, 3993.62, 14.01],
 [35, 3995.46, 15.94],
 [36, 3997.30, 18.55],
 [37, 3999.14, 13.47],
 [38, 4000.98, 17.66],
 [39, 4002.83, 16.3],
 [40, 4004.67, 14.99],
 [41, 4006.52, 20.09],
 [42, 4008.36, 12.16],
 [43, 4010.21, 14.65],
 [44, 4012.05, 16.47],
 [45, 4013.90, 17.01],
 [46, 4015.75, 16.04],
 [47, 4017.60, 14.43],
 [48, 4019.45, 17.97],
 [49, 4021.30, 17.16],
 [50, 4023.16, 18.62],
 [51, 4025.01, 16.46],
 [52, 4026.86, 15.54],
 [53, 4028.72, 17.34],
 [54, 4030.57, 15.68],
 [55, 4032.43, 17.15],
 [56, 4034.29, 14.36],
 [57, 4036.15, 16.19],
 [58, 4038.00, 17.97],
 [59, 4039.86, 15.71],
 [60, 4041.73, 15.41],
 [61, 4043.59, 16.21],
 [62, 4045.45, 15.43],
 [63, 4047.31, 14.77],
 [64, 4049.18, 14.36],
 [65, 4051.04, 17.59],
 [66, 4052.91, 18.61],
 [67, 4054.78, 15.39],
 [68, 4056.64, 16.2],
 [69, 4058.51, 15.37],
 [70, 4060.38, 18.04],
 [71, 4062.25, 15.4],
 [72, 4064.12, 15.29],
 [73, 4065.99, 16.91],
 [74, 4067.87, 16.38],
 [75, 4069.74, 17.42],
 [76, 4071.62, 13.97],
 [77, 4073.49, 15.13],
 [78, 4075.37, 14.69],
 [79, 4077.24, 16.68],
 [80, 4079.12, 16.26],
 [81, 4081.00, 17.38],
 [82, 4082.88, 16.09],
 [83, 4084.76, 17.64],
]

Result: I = 16.3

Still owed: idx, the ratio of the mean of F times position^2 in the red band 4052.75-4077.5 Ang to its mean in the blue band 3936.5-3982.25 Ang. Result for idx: 0.99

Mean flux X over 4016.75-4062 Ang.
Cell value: 16.3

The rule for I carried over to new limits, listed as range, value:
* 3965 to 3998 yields 16.9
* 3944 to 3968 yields 17.4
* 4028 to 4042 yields 16.2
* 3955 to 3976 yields 16.8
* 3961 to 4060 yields 16.4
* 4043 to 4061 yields 16.2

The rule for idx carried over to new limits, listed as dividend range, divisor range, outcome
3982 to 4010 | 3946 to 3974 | 0.97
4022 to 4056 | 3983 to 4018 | 1.02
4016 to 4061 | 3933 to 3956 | 1.00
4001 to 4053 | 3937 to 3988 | 0.98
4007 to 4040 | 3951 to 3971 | 0.97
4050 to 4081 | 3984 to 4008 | 1.01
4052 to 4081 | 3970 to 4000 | 1.01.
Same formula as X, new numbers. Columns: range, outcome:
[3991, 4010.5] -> 16.1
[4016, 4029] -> 16.7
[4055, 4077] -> 15.9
